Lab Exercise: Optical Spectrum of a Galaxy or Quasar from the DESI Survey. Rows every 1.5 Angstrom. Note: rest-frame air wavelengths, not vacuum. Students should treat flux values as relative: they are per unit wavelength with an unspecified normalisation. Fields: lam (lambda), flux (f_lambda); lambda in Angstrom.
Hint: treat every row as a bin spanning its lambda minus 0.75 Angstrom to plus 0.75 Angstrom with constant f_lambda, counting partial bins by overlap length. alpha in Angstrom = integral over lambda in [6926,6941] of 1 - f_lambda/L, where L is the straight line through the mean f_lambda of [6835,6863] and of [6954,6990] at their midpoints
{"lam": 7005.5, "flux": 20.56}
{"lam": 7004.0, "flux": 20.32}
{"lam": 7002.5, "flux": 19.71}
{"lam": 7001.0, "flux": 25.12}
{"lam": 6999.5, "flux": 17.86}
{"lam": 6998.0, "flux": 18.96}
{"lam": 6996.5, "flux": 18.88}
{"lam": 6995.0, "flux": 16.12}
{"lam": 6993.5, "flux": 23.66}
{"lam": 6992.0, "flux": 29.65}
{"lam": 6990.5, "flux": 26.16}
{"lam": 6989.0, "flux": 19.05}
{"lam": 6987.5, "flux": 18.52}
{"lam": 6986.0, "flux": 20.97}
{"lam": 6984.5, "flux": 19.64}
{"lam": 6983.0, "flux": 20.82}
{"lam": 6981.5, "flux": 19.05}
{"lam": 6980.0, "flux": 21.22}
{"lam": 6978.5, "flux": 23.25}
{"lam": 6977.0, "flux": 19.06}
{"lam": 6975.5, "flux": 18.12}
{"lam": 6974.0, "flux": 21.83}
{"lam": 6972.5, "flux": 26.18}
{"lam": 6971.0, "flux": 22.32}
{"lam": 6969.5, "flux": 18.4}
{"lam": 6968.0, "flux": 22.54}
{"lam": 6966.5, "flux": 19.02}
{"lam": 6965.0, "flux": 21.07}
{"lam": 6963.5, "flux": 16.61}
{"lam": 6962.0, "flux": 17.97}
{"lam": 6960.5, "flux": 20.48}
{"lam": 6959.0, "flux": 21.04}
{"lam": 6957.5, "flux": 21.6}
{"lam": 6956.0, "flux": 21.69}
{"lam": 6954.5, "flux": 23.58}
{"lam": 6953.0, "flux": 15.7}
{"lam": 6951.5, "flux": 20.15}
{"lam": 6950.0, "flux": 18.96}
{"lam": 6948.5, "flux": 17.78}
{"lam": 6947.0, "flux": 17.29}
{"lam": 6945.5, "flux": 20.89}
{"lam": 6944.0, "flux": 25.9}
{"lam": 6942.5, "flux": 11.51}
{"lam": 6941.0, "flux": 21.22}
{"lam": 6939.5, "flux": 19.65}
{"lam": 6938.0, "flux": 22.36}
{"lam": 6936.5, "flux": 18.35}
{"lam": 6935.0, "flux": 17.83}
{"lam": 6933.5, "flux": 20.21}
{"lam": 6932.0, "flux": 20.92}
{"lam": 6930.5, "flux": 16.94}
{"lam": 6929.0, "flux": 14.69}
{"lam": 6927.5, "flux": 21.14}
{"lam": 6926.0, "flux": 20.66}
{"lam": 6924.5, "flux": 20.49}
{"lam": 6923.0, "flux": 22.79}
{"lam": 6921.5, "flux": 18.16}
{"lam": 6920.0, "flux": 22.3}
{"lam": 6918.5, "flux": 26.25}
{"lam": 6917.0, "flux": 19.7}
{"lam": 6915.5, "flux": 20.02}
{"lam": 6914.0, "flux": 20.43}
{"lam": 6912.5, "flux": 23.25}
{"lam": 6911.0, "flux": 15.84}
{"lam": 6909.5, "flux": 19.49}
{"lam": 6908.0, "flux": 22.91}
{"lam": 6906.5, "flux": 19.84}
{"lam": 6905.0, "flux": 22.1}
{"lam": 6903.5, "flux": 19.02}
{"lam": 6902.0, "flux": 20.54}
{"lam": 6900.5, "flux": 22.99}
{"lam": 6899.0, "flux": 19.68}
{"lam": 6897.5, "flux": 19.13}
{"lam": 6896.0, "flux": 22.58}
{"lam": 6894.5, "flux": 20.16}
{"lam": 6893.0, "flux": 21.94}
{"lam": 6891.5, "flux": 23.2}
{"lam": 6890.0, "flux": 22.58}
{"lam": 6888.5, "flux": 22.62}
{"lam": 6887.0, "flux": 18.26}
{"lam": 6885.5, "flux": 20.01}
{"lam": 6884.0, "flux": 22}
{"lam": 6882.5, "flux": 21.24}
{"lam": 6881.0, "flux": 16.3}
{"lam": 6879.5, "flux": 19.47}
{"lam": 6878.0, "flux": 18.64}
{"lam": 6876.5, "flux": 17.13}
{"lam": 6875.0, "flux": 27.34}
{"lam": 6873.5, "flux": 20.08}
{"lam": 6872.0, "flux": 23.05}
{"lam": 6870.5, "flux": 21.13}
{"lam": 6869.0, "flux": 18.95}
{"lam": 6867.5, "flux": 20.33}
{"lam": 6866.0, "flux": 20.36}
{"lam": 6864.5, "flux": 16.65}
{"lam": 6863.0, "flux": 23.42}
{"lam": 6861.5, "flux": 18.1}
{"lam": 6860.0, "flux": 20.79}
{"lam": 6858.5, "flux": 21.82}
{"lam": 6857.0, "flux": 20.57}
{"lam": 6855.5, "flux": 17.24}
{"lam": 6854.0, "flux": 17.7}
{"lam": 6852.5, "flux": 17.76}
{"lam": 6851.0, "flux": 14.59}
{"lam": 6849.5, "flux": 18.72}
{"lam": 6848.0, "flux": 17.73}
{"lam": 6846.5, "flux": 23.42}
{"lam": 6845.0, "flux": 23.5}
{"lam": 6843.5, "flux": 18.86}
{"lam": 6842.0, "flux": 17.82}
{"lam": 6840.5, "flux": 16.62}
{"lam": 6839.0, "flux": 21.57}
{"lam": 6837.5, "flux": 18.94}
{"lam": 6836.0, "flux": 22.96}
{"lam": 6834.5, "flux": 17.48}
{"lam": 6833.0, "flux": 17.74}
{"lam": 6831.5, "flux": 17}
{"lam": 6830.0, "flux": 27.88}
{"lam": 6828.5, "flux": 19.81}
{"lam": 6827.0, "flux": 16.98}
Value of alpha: 0.7 Angstrom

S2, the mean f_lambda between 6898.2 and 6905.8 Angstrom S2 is 20.8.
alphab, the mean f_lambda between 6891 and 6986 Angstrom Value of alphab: 20.3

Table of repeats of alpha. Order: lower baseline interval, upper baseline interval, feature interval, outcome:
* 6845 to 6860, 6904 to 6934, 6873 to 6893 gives -1.02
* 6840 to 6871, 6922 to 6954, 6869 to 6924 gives -4.34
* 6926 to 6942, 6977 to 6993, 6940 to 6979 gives 0.70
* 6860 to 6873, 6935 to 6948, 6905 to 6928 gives -1.35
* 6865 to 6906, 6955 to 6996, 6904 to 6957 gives 2.09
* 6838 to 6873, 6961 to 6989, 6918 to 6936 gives -0.05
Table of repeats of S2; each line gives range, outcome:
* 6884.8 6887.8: 19.2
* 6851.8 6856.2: 17.6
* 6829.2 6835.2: 20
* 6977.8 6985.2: 20.8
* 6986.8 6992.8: 23.4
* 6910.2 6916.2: 19.9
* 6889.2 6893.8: 22.5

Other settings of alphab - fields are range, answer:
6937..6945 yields 20.1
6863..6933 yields 20.5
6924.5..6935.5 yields 19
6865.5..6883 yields 20.3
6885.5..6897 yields 21.5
